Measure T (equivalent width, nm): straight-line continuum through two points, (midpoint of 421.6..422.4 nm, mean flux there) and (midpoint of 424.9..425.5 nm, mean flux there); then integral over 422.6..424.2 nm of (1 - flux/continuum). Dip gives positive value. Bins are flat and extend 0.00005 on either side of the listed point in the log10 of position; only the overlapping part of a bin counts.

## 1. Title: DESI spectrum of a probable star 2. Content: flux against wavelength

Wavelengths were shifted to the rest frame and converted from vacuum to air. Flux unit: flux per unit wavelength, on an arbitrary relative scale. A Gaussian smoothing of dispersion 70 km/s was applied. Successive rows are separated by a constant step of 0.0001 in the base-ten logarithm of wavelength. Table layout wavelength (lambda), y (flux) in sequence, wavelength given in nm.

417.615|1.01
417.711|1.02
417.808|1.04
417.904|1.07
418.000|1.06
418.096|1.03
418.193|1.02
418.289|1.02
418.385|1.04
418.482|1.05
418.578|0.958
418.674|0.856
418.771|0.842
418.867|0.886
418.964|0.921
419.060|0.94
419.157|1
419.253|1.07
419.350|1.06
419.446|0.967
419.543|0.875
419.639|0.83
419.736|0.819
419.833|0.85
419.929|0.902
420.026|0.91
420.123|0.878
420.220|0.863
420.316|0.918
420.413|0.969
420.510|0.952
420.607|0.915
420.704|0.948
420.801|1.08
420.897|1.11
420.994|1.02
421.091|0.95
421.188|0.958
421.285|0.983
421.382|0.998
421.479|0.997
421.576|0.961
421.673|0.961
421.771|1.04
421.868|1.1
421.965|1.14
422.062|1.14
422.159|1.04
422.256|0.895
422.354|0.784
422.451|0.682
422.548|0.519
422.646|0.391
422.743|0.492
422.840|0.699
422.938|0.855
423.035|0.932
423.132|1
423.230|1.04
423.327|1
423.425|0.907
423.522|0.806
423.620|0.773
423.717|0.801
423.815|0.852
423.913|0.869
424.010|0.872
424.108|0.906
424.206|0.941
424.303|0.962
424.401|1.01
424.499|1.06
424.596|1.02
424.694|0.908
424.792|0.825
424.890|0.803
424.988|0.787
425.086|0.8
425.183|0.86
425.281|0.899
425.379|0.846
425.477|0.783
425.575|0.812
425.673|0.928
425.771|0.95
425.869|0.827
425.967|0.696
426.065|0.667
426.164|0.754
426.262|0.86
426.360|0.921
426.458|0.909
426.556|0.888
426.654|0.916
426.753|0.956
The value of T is 0.17 nm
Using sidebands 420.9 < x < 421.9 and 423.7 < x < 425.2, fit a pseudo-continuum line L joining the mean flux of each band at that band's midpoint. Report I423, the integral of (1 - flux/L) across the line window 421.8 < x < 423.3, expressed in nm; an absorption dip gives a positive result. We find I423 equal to 0.17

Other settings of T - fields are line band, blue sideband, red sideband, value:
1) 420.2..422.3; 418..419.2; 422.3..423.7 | -0.36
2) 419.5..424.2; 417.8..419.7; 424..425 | 0.24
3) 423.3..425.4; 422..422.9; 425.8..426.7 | -0.26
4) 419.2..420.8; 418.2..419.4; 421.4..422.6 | 0.06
